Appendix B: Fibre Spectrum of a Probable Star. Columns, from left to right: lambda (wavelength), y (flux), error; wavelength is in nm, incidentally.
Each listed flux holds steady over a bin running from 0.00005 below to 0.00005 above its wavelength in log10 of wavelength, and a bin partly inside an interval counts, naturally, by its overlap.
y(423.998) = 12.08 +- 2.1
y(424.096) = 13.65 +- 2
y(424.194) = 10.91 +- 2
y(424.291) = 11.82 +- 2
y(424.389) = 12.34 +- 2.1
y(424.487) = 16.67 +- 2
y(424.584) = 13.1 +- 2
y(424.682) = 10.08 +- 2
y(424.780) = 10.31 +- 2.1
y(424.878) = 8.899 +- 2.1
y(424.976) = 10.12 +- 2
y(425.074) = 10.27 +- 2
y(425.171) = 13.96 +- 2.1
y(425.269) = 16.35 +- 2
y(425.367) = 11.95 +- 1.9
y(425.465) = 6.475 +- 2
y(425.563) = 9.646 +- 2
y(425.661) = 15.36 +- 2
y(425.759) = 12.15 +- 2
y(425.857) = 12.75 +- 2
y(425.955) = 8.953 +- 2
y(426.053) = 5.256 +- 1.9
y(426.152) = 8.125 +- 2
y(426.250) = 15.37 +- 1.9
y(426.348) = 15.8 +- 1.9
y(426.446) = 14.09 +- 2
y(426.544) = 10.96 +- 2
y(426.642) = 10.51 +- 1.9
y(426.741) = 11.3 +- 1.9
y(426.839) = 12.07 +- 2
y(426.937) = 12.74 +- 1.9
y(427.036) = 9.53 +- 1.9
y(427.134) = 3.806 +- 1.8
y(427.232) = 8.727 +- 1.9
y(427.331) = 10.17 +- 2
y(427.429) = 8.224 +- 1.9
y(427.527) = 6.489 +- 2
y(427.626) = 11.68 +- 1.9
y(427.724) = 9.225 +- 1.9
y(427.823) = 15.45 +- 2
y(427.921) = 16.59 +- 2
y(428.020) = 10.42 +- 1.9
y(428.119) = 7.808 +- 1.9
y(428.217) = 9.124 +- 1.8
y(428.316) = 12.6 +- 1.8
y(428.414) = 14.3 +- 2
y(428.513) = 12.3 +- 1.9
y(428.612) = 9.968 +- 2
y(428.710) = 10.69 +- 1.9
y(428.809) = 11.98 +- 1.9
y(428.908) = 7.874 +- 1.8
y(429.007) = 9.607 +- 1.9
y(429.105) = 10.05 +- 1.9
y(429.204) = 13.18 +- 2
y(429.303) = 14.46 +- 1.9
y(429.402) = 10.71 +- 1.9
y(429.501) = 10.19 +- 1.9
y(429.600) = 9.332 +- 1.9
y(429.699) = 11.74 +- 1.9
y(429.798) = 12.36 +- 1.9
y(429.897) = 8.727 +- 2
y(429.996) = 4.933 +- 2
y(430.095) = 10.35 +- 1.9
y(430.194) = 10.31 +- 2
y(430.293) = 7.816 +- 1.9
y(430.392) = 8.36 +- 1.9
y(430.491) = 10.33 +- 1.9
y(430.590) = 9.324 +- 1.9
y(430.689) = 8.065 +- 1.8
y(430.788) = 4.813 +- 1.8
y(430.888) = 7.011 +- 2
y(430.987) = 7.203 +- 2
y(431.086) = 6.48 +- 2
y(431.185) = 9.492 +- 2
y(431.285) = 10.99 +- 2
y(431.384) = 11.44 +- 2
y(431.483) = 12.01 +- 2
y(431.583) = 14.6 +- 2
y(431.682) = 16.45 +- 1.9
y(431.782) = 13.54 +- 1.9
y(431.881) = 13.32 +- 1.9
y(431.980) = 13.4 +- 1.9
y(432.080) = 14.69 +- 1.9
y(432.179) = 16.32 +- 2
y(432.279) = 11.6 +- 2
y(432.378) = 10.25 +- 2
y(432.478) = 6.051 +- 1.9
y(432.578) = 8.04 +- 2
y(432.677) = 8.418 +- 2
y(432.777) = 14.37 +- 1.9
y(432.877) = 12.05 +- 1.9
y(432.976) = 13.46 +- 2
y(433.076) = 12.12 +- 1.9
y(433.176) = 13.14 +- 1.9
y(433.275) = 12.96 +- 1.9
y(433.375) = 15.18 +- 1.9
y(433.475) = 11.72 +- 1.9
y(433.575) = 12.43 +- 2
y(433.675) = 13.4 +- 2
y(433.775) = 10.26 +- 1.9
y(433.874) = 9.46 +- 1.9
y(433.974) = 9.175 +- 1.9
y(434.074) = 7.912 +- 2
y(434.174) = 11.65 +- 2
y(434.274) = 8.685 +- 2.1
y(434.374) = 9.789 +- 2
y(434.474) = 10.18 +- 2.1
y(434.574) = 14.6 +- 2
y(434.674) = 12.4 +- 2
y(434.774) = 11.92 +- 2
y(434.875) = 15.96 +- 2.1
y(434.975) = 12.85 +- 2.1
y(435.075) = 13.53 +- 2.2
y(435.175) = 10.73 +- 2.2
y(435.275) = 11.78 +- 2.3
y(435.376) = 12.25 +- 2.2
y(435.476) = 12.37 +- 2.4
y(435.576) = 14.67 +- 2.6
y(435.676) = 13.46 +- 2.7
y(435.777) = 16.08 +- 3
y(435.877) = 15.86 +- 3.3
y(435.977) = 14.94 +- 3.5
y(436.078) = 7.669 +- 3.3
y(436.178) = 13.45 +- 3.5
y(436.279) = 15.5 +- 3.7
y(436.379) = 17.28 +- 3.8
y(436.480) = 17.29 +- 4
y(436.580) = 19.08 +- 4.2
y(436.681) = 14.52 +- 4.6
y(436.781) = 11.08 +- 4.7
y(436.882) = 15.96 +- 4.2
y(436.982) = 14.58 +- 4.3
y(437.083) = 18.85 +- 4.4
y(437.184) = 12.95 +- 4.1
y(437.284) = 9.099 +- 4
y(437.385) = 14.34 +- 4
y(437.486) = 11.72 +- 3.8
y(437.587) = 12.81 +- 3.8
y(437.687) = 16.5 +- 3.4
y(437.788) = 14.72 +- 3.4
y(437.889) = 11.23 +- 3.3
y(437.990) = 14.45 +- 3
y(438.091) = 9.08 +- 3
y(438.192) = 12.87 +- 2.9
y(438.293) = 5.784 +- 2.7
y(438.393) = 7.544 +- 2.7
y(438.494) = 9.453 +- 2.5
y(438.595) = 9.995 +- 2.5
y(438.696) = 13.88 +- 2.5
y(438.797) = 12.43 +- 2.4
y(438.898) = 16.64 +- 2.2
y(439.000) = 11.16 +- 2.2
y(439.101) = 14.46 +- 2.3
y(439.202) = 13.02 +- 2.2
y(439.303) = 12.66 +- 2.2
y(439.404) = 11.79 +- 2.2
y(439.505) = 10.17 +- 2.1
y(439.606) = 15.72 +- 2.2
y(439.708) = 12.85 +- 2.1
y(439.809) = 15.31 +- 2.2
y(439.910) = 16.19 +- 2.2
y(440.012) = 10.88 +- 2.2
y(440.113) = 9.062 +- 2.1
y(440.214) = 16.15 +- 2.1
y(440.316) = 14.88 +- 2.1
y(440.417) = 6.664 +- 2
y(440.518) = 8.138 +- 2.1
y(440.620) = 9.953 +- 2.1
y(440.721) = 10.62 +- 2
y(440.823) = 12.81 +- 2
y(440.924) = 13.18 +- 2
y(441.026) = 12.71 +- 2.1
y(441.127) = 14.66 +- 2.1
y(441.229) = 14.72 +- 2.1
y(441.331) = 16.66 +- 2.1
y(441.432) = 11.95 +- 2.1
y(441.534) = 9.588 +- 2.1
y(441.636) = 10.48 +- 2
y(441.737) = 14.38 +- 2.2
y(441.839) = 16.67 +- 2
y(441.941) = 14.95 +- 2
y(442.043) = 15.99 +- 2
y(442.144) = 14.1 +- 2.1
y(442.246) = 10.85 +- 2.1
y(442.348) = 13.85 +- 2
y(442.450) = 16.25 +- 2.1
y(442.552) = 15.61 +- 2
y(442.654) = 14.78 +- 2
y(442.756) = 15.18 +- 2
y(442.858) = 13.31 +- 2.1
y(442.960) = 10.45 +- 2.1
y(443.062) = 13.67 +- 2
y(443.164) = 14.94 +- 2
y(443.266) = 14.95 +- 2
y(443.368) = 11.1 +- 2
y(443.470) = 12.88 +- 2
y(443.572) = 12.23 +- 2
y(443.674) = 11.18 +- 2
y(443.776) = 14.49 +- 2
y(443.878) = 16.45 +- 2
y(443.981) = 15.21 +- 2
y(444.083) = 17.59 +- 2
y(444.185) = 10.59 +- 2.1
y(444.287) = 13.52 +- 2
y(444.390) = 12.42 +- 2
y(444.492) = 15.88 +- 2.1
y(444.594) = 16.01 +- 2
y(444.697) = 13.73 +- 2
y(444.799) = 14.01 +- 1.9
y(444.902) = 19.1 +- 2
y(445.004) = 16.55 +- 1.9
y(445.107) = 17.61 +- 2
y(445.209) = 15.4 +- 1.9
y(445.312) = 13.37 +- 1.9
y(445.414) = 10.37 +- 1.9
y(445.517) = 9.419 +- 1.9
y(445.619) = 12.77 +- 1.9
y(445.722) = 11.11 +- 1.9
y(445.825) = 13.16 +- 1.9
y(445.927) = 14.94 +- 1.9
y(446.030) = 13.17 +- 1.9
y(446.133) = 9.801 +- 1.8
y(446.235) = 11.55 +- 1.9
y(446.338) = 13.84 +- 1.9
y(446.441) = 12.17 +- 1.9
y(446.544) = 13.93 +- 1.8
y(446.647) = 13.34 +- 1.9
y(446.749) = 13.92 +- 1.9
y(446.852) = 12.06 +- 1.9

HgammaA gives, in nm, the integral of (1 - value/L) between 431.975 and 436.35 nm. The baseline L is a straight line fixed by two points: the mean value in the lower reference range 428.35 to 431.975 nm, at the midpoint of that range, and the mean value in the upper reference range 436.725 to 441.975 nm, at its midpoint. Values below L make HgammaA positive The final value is -0.31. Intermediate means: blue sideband 10.4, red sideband 12.7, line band 12.2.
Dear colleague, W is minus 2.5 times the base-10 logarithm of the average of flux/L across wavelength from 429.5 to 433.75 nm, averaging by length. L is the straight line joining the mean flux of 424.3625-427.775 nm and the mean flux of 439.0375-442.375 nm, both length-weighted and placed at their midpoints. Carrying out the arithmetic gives 0.08 mag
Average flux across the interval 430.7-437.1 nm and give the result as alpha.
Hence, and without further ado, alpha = 12.3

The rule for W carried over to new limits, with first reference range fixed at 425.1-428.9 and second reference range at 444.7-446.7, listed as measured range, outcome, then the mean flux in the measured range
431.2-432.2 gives -0.15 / 13.5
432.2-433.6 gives 0.02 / 11.6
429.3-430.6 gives 0.17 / 9.78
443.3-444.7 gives -0.05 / 13.8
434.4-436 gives -0.10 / 13.3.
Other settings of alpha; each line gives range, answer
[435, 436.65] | 14.1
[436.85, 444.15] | 13.1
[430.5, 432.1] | 10.7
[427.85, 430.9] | 10.2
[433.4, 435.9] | 12.1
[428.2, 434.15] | 10.9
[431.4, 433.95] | 12.3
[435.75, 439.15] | 13.3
